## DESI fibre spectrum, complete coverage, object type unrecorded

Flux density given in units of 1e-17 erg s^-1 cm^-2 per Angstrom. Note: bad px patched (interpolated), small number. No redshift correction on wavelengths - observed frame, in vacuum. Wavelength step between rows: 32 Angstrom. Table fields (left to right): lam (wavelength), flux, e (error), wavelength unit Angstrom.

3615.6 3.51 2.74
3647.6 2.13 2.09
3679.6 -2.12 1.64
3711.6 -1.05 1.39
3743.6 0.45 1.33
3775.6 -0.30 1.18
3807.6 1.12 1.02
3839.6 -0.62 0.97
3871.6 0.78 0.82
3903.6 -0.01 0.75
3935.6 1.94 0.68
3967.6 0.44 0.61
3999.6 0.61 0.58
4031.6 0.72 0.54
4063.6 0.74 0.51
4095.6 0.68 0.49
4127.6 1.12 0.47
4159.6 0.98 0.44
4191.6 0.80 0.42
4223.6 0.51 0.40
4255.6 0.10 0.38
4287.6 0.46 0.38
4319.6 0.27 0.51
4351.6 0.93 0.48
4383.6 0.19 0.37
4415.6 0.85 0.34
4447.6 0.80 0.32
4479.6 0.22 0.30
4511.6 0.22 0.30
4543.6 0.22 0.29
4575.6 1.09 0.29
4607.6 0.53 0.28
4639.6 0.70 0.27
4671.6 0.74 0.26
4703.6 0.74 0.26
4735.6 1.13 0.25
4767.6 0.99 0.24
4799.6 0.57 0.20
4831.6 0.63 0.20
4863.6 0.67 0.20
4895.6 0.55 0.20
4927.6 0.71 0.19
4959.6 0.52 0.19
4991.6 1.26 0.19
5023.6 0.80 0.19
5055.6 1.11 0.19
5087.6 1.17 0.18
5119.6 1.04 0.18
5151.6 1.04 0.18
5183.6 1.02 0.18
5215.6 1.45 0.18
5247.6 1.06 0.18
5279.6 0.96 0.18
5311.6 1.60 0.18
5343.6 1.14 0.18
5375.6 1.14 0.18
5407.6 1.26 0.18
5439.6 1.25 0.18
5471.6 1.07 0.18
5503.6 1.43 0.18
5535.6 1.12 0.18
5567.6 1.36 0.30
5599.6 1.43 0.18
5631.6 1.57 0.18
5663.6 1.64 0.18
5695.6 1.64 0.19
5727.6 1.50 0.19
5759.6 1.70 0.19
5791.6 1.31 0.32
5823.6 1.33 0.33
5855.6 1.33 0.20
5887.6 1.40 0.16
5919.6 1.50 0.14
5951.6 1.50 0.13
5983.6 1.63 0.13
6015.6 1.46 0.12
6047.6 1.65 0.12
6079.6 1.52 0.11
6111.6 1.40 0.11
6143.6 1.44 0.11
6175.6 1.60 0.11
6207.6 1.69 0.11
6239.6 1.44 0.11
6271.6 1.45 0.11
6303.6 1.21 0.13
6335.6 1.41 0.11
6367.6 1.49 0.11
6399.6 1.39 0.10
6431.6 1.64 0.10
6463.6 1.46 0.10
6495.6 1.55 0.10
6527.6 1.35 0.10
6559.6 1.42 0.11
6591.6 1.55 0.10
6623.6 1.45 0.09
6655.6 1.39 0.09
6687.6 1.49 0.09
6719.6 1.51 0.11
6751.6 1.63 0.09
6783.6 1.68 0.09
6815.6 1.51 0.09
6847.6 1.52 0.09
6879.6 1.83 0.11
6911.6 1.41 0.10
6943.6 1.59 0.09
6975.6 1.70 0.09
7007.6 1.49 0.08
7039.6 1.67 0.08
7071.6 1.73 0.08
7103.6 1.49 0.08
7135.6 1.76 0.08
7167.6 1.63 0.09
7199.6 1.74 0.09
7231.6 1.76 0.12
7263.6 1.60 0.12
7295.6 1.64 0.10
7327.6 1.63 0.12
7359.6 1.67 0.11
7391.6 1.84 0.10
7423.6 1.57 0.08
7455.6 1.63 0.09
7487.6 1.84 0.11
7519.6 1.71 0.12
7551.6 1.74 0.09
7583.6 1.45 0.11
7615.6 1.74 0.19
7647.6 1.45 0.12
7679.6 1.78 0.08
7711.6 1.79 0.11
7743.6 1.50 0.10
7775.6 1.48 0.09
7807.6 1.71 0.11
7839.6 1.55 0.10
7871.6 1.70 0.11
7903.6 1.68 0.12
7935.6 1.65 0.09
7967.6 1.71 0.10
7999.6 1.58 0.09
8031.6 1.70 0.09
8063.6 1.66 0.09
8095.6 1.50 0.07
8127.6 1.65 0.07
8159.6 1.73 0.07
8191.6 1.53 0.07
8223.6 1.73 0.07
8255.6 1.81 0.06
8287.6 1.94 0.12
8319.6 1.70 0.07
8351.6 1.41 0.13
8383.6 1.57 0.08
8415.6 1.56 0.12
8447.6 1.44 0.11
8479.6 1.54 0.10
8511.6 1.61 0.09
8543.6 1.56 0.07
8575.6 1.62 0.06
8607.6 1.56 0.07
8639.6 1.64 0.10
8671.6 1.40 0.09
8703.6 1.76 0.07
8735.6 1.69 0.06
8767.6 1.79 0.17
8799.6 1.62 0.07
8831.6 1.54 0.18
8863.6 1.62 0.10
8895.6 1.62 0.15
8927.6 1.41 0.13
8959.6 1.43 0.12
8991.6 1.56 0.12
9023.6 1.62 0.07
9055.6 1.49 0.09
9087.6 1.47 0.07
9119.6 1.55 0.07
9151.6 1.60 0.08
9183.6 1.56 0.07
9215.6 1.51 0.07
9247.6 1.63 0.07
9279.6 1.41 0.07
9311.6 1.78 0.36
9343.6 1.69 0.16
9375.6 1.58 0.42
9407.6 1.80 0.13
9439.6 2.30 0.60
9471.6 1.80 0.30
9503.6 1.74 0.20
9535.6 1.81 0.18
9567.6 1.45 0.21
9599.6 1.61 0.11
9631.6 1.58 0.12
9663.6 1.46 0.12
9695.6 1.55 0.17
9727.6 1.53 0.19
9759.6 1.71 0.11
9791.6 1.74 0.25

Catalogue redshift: 0.262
